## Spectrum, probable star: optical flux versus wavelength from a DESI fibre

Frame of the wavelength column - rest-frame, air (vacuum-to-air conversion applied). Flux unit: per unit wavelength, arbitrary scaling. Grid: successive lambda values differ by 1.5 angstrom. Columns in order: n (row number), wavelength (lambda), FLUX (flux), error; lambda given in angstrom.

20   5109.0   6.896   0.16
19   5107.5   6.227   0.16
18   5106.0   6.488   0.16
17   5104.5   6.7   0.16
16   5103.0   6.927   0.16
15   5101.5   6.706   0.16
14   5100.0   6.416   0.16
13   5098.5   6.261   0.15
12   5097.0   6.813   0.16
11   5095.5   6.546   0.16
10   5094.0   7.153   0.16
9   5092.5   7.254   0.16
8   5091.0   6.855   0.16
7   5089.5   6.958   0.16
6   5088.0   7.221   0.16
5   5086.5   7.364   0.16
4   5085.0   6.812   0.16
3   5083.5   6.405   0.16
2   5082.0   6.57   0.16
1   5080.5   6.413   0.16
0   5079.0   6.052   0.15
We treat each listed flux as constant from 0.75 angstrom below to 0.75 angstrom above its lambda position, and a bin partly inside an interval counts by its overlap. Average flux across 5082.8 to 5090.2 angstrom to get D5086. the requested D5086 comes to 6.96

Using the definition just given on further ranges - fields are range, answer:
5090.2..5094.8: 7.08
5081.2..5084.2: 6.49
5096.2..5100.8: 6.5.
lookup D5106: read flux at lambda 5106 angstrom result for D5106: 6.488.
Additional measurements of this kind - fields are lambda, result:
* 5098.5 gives 6.261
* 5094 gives 7.153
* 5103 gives 6.927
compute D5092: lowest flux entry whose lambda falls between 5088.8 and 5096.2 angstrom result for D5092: 6.546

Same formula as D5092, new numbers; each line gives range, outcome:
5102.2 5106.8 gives 6.488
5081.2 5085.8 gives 6.405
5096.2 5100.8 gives 6.261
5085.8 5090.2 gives 6.958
